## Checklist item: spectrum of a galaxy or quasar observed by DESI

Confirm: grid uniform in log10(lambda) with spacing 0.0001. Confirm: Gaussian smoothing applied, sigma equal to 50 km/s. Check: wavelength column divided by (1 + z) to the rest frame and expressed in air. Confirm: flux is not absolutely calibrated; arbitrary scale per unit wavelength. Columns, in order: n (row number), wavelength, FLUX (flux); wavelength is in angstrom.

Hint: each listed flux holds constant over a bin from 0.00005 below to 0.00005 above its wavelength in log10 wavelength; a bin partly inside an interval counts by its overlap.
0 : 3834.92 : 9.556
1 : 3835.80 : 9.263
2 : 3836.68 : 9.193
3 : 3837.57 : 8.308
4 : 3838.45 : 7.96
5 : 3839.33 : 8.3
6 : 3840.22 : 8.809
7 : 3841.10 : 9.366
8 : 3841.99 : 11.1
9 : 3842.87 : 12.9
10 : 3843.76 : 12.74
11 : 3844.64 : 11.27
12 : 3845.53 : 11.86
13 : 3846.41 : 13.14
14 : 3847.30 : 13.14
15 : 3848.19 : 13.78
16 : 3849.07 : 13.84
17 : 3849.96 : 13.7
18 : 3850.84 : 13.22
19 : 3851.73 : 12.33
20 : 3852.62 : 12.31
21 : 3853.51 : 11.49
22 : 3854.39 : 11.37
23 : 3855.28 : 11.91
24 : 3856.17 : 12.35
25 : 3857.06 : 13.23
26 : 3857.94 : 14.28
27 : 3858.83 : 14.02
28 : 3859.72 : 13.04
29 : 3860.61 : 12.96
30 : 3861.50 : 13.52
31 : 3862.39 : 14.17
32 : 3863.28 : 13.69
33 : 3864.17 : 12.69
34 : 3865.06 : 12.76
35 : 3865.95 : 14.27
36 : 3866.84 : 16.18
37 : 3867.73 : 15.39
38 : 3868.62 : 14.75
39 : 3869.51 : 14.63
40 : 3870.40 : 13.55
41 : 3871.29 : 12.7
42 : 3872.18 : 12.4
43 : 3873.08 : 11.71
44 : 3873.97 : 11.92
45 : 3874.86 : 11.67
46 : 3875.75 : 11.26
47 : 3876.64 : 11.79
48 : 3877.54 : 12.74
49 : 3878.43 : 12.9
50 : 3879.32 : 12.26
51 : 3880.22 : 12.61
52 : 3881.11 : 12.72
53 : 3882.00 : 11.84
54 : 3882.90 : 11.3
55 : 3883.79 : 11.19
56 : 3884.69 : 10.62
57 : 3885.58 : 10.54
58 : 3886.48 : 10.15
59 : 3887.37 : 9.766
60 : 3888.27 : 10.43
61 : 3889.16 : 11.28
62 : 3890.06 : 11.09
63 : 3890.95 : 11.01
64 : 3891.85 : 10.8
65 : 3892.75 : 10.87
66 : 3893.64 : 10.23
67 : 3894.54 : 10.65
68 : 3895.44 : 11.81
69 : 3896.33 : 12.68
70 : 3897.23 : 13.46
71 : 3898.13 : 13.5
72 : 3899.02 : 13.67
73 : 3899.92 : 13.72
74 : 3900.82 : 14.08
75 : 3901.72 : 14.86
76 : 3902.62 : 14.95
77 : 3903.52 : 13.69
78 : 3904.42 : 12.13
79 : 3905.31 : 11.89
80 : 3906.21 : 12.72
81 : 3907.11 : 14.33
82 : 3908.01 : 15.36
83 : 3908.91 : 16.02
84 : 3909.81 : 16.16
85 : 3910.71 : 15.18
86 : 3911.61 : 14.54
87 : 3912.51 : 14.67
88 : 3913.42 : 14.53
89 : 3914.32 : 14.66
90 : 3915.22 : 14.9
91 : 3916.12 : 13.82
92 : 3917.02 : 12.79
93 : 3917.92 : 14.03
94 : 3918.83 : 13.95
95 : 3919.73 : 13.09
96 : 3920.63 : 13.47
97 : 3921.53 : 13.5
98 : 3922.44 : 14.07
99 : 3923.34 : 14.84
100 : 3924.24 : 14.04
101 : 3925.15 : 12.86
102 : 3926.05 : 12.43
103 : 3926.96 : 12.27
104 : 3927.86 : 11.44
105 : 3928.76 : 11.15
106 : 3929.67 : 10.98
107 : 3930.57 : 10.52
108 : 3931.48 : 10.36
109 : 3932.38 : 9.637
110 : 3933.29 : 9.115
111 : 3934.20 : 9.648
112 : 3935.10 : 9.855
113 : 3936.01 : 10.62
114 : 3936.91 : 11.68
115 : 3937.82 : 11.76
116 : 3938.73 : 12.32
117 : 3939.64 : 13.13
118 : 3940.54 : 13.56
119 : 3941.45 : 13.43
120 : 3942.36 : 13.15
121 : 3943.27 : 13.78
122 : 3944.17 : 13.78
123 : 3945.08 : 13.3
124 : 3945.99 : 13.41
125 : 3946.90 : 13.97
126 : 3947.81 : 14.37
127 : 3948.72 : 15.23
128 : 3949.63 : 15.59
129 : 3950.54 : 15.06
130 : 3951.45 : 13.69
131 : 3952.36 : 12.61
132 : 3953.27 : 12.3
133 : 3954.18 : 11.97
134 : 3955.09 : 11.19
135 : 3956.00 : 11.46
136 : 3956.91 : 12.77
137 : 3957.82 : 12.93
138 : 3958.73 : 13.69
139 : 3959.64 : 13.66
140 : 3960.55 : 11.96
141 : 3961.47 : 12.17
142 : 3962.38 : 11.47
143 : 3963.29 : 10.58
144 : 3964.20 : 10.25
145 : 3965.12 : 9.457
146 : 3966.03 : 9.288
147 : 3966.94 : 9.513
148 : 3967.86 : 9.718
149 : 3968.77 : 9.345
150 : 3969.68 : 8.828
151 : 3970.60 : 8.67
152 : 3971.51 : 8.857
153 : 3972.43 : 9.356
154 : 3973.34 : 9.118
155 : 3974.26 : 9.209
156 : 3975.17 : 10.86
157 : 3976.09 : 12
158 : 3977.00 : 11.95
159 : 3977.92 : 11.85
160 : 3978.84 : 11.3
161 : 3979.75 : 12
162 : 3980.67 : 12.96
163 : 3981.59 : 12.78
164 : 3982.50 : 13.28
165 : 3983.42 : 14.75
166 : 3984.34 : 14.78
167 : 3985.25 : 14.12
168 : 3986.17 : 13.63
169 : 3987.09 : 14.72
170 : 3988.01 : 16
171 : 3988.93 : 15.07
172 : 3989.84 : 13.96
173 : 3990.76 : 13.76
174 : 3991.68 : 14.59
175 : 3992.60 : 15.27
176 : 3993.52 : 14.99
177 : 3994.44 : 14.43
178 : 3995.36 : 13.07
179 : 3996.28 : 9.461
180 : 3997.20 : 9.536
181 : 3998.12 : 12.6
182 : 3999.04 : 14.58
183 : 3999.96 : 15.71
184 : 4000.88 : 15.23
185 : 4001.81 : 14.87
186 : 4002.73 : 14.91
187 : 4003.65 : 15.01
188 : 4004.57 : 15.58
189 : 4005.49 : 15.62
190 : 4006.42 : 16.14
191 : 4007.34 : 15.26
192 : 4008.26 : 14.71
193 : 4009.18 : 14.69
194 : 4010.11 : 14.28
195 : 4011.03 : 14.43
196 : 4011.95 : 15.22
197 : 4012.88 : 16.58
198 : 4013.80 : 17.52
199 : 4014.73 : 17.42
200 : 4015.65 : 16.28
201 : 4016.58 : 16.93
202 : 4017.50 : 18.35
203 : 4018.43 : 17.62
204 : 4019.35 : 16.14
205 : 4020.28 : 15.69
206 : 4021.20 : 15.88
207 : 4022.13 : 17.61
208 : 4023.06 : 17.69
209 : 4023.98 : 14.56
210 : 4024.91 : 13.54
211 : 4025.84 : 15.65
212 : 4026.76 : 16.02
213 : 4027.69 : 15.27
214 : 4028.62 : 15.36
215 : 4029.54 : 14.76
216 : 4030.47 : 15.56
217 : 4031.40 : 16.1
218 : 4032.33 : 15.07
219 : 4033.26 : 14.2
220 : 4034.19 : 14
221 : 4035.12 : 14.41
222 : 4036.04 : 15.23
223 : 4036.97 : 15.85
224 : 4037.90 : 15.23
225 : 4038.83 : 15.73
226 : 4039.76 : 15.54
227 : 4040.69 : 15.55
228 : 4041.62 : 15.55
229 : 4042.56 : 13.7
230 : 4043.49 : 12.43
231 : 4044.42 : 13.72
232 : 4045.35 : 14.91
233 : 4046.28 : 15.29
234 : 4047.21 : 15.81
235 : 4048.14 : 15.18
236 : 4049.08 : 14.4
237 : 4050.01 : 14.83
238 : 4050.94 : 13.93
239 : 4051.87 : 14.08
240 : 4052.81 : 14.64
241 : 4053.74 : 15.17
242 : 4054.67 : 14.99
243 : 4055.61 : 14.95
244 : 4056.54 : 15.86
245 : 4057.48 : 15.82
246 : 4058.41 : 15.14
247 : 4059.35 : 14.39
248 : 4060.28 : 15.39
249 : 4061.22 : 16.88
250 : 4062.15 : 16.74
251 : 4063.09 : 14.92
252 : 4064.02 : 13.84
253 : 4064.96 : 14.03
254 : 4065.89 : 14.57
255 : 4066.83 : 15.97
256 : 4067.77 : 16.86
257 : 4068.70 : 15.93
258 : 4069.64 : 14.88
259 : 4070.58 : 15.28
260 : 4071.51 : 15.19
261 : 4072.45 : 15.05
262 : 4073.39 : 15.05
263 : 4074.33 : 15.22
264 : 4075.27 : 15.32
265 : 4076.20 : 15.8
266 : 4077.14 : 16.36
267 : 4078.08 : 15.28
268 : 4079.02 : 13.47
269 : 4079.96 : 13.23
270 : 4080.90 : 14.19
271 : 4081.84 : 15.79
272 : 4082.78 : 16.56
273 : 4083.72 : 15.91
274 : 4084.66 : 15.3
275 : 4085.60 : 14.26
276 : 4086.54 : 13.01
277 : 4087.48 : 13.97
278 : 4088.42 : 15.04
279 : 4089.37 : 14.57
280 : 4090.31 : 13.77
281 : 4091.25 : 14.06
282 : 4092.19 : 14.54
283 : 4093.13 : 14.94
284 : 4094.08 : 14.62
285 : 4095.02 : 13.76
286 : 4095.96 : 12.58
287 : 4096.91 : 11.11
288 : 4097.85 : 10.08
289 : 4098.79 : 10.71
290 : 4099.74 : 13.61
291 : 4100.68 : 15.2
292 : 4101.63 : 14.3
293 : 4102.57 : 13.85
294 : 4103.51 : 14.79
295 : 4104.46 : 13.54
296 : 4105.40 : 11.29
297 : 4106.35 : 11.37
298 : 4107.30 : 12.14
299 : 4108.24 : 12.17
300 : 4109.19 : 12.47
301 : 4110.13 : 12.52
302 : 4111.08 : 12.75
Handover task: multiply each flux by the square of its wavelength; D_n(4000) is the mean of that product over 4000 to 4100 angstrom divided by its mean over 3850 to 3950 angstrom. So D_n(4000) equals 1.3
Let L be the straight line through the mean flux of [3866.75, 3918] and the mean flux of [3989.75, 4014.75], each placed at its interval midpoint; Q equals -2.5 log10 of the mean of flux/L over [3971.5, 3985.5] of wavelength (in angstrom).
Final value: 0.19 mag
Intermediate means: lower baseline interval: 12.9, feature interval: 11.9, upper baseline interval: 14.6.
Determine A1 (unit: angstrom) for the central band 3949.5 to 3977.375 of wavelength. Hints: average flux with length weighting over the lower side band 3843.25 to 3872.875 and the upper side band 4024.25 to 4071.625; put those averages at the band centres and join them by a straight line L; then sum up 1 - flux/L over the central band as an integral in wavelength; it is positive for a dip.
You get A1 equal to 5.9 angstrom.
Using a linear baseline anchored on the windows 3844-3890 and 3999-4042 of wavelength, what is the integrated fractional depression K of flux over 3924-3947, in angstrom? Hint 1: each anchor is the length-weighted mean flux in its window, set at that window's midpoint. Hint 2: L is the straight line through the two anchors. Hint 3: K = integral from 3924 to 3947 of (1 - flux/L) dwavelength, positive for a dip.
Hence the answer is 3.3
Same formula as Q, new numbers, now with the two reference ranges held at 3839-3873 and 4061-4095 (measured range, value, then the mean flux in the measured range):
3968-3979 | 0.36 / 10.1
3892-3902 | 0.05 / 12.6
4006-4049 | -0.07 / 15.5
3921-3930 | 0.06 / 12.8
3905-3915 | -0.10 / 14.6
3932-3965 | 0.11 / 12.4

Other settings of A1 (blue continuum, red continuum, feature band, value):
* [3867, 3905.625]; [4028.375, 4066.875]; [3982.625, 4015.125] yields -1.0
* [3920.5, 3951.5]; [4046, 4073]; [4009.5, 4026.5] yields -2.2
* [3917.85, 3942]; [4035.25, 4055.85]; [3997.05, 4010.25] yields -0.8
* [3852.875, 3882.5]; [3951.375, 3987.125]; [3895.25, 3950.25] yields -4.4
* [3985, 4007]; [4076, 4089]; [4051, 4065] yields -0.4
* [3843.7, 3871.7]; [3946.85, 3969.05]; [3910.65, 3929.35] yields -1.5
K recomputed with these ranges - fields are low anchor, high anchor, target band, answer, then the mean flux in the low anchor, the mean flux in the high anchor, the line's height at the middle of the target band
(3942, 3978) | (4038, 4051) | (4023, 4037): -0.8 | 11.8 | 14.8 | 14.3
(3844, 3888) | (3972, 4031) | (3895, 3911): -0.9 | 12.7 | 14.4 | 13.1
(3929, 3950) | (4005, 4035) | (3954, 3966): 1.3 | 12.3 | 15.7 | 13.2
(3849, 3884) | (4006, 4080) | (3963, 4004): 6.1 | 12.9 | 15.3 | 14.5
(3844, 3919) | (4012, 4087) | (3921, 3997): 9.4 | 12.9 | 15.3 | 14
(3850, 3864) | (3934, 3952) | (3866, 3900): 2.2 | 12.9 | 13.1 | 13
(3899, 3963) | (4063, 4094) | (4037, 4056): -0.4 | 13.1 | 14.9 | 14.5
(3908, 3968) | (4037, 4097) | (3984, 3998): -0.2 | 12.7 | 14.9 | 13.6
